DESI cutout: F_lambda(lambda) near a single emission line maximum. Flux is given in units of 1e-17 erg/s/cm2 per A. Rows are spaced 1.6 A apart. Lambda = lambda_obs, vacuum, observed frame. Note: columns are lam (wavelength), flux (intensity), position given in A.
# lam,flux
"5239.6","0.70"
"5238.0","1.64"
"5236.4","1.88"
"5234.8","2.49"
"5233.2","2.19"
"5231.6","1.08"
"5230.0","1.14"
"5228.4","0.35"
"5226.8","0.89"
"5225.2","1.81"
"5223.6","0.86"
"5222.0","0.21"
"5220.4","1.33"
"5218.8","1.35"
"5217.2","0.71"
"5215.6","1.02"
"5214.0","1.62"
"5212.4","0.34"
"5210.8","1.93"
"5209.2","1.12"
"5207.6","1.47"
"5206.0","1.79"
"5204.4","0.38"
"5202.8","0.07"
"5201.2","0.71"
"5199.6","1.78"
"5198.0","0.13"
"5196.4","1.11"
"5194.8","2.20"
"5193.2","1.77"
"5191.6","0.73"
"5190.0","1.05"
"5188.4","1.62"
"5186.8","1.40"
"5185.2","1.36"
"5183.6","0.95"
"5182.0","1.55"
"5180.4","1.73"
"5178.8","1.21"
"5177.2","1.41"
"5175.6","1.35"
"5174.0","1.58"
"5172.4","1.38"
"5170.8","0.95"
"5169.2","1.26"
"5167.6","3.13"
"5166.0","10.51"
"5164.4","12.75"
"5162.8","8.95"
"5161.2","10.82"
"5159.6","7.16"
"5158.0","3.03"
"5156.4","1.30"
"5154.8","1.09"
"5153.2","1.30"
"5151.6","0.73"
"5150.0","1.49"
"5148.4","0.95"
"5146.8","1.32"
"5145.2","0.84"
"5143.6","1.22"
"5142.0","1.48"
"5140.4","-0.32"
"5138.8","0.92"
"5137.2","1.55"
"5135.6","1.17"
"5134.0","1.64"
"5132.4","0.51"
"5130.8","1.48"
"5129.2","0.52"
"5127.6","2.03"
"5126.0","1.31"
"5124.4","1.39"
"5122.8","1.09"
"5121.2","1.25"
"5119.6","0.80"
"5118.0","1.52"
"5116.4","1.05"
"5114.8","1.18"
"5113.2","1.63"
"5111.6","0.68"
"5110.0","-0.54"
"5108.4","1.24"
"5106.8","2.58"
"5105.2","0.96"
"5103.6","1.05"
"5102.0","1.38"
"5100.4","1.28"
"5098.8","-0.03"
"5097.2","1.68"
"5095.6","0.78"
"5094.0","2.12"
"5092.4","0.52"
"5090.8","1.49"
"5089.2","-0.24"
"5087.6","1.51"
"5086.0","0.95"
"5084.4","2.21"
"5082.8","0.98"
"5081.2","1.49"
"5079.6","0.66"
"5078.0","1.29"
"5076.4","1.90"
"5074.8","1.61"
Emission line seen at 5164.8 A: [O II] 3727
